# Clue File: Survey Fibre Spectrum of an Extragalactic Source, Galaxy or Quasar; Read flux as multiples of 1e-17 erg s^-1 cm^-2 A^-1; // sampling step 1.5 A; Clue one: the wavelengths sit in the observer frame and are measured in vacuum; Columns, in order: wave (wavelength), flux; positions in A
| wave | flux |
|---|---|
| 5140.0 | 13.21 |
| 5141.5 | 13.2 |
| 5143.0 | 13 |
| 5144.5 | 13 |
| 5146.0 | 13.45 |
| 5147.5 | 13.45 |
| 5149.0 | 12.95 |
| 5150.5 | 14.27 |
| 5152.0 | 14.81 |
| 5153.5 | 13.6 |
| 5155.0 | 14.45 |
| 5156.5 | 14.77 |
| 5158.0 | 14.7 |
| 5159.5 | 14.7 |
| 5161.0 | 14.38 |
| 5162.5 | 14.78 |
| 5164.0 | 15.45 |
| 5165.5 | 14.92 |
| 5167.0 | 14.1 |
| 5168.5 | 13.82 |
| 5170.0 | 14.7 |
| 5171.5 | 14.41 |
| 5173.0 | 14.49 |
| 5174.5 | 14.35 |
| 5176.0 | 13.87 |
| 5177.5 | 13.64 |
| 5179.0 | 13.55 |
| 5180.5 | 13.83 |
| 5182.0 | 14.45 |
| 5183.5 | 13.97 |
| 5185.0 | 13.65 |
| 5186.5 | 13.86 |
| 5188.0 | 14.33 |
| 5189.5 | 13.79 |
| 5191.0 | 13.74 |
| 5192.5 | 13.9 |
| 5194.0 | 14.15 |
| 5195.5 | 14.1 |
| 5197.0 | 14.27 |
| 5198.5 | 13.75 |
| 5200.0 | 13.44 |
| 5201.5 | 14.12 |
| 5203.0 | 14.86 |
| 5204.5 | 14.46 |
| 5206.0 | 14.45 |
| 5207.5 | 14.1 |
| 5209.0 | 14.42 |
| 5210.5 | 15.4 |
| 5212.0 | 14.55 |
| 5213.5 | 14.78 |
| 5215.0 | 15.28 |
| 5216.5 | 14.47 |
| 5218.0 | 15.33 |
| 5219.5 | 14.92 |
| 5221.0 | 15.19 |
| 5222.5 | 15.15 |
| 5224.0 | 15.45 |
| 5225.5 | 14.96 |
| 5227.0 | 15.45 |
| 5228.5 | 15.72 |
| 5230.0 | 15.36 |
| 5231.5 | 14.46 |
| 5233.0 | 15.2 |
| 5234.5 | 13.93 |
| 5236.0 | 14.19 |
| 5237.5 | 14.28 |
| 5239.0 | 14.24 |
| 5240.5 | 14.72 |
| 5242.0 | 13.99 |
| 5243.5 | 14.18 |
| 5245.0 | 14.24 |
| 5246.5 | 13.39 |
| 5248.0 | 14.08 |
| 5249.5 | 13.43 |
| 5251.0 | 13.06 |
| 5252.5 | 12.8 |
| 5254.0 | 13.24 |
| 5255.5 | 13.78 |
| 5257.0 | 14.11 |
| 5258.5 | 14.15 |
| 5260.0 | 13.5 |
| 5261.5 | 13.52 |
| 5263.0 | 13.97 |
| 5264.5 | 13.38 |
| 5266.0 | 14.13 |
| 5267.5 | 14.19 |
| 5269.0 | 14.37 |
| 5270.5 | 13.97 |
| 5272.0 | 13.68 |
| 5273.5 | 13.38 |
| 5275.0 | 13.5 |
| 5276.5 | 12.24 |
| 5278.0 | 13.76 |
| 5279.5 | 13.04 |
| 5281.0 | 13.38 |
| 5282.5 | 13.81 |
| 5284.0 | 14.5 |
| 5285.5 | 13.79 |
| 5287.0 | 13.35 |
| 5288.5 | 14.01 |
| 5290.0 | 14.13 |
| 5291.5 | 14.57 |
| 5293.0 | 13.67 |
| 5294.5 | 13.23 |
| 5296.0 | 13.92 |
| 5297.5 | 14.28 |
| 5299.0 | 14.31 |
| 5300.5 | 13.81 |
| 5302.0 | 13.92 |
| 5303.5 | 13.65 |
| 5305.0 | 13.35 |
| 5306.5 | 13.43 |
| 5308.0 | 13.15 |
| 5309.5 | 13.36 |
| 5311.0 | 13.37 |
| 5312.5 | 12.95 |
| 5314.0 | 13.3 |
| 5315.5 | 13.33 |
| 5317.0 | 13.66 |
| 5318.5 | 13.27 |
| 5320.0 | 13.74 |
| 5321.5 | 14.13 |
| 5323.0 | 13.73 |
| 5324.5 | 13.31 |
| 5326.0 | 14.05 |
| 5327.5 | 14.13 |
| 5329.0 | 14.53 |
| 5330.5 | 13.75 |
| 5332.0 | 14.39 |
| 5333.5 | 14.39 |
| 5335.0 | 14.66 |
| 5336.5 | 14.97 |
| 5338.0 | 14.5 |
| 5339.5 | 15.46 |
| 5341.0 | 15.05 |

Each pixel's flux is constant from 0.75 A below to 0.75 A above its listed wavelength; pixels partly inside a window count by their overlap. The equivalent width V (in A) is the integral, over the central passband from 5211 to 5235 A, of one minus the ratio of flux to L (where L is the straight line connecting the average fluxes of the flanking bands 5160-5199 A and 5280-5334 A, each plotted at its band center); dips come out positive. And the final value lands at -1.7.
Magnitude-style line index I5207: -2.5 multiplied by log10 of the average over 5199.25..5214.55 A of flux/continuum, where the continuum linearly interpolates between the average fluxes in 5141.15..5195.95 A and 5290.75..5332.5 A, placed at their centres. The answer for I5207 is -0.04 mag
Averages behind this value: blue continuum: 14.1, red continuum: 13.7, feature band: 14.5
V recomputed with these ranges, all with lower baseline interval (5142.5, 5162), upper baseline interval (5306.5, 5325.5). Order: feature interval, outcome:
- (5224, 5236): -1.1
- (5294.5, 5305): -0.3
